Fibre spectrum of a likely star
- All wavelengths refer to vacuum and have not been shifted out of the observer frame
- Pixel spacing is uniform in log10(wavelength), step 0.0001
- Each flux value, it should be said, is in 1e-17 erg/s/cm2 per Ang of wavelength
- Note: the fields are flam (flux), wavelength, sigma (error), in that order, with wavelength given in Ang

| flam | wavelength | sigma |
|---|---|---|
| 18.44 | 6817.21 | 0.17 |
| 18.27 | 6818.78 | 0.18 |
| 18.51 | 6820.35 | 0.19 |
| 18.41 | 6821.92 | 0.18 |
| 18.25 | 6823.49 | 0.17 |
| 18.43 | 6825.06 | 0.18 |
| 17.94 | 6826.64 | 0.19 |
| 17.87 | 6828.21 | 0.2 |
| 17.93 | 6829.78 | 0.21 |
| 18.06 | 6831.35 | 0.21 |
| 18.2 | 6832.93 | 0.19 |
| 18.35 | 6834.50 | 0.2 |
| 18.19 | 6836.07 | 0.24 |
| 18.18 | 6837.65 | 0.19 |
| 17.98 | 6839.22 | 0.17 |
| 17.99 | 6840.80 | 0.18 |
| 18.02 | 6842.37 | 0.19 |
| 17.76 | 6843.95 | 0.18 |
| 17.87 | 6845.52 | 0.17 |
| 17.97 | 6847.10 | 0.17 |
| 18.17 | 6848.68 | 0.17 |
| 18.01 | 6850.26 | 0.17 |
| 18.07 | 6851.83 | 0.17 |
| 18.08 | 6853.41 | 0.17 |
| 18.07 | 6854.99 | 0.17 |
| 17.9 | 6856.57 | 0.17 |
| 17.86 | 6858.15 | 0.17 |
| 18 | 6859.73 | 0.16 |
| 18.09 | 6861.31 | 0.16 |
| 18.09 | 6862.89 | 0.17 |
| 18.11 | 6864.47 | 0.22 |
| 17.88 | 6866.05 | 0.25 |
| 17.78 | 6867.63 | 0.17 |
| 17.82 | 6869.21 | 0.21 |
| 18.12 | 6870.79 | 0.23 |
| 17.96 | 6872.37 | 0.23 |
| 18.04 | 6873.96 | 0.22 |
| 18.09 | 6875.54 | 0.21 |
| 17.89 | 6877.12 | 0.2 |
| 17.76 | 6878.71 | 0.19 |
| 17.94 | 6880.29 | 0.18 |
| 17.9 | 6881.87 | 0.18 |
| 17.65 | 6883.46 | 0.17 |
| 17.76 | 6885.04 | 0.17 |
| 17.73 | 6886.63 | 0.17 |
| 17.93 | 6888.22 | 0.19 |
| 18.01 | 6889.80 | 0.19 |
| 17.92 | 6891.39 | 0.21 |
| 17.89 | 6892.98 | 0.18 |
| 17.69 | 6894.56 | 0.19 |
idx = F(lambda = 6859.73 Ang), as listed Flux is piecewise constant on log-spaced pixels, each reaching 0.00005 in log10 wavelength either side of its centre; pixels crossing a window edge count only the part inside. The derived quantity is 18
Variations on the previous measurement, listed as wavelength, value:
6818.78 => 18.27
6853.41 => 18.08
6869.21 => 17.82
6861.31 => 18.09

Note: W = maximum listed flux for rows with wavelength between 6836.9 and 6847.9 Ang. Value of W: 18.18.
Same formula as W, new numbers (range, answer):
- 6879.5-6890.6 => 18.01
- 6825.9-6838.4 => 18.35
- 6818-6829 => 18.51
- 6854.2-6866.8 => 18.11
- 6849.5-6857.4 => 18.08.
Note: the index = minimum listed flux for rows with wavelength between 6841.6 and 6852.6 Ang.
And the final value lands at 17.76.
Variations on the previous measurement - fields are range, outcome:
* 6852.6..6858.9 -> 17.86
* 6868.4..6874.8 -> 17.82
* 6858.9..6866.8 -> 17.88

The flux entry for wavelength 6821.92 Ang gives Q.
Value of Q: 18.41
